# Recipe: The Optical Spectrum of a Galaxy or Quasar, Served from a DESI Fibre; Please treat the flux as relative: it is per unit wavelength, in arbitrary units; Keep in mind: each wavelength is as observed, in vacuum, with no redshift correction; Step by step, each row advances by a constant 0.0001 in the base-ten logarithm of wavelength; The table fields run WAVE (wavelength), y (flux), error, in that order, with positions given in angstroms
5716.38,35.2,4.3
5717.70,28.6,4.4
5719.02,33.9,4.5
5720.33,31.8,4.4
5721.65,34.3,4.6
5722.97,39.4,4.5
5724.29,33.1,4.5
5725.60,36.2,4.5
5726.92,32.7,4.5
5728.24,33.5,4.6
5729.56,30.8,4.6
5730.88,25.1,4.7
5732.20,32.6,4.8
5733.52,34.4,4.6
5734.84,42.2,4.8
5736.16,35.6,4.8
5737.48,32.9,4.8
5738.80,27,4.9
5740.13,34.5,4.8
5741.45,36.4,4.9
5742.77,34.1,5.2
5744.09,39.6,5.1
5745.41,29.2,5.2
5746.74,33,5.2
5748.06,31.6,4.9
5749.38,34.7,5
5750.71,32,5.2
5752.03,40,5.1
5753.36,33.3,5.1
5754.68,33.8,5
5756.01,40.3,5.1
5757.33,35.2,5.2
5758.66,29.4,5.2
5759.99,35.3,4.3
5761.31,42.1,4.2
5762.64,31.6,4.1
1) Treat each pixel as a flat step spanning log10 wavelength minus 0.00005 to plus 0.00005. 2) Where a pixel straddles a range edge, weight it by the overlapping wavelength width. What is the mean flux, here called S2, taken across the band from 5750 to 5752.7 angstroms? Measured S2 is 35.9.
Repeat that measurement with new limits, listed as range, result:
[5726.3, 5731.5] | 30.5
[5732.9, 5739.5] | 34.4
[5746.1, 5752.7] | 34.3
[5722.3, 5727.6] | 35.3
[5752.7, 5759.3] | 34.4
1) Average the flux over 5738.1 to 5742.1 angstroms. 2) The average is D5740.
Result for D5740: 32.6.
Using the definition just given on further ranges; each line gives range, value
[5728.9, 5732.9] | 29.5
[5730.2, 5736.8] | 34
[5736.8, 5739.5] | 30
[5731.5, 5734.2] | 33.4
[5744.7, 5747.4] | 31.2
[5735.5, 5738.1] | 34.3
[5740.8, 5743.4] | 35.3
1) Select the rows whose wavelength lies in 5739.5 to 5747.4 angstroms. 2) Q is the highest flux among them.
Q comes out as 39.6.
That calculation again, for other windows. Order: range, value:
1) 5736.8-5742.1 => 36.4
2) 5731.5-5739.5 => 42.2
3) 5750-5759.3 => 40.3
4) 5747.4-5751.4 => 34.7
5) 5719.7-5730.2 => 39.4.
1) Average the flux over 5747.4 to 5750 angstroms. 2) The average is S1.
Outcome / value 33.2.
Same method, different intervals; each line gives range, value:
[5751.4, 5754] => 36.6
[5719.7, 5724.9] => 34.6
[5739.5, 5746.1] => 34.8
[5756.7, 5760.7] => 33.4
